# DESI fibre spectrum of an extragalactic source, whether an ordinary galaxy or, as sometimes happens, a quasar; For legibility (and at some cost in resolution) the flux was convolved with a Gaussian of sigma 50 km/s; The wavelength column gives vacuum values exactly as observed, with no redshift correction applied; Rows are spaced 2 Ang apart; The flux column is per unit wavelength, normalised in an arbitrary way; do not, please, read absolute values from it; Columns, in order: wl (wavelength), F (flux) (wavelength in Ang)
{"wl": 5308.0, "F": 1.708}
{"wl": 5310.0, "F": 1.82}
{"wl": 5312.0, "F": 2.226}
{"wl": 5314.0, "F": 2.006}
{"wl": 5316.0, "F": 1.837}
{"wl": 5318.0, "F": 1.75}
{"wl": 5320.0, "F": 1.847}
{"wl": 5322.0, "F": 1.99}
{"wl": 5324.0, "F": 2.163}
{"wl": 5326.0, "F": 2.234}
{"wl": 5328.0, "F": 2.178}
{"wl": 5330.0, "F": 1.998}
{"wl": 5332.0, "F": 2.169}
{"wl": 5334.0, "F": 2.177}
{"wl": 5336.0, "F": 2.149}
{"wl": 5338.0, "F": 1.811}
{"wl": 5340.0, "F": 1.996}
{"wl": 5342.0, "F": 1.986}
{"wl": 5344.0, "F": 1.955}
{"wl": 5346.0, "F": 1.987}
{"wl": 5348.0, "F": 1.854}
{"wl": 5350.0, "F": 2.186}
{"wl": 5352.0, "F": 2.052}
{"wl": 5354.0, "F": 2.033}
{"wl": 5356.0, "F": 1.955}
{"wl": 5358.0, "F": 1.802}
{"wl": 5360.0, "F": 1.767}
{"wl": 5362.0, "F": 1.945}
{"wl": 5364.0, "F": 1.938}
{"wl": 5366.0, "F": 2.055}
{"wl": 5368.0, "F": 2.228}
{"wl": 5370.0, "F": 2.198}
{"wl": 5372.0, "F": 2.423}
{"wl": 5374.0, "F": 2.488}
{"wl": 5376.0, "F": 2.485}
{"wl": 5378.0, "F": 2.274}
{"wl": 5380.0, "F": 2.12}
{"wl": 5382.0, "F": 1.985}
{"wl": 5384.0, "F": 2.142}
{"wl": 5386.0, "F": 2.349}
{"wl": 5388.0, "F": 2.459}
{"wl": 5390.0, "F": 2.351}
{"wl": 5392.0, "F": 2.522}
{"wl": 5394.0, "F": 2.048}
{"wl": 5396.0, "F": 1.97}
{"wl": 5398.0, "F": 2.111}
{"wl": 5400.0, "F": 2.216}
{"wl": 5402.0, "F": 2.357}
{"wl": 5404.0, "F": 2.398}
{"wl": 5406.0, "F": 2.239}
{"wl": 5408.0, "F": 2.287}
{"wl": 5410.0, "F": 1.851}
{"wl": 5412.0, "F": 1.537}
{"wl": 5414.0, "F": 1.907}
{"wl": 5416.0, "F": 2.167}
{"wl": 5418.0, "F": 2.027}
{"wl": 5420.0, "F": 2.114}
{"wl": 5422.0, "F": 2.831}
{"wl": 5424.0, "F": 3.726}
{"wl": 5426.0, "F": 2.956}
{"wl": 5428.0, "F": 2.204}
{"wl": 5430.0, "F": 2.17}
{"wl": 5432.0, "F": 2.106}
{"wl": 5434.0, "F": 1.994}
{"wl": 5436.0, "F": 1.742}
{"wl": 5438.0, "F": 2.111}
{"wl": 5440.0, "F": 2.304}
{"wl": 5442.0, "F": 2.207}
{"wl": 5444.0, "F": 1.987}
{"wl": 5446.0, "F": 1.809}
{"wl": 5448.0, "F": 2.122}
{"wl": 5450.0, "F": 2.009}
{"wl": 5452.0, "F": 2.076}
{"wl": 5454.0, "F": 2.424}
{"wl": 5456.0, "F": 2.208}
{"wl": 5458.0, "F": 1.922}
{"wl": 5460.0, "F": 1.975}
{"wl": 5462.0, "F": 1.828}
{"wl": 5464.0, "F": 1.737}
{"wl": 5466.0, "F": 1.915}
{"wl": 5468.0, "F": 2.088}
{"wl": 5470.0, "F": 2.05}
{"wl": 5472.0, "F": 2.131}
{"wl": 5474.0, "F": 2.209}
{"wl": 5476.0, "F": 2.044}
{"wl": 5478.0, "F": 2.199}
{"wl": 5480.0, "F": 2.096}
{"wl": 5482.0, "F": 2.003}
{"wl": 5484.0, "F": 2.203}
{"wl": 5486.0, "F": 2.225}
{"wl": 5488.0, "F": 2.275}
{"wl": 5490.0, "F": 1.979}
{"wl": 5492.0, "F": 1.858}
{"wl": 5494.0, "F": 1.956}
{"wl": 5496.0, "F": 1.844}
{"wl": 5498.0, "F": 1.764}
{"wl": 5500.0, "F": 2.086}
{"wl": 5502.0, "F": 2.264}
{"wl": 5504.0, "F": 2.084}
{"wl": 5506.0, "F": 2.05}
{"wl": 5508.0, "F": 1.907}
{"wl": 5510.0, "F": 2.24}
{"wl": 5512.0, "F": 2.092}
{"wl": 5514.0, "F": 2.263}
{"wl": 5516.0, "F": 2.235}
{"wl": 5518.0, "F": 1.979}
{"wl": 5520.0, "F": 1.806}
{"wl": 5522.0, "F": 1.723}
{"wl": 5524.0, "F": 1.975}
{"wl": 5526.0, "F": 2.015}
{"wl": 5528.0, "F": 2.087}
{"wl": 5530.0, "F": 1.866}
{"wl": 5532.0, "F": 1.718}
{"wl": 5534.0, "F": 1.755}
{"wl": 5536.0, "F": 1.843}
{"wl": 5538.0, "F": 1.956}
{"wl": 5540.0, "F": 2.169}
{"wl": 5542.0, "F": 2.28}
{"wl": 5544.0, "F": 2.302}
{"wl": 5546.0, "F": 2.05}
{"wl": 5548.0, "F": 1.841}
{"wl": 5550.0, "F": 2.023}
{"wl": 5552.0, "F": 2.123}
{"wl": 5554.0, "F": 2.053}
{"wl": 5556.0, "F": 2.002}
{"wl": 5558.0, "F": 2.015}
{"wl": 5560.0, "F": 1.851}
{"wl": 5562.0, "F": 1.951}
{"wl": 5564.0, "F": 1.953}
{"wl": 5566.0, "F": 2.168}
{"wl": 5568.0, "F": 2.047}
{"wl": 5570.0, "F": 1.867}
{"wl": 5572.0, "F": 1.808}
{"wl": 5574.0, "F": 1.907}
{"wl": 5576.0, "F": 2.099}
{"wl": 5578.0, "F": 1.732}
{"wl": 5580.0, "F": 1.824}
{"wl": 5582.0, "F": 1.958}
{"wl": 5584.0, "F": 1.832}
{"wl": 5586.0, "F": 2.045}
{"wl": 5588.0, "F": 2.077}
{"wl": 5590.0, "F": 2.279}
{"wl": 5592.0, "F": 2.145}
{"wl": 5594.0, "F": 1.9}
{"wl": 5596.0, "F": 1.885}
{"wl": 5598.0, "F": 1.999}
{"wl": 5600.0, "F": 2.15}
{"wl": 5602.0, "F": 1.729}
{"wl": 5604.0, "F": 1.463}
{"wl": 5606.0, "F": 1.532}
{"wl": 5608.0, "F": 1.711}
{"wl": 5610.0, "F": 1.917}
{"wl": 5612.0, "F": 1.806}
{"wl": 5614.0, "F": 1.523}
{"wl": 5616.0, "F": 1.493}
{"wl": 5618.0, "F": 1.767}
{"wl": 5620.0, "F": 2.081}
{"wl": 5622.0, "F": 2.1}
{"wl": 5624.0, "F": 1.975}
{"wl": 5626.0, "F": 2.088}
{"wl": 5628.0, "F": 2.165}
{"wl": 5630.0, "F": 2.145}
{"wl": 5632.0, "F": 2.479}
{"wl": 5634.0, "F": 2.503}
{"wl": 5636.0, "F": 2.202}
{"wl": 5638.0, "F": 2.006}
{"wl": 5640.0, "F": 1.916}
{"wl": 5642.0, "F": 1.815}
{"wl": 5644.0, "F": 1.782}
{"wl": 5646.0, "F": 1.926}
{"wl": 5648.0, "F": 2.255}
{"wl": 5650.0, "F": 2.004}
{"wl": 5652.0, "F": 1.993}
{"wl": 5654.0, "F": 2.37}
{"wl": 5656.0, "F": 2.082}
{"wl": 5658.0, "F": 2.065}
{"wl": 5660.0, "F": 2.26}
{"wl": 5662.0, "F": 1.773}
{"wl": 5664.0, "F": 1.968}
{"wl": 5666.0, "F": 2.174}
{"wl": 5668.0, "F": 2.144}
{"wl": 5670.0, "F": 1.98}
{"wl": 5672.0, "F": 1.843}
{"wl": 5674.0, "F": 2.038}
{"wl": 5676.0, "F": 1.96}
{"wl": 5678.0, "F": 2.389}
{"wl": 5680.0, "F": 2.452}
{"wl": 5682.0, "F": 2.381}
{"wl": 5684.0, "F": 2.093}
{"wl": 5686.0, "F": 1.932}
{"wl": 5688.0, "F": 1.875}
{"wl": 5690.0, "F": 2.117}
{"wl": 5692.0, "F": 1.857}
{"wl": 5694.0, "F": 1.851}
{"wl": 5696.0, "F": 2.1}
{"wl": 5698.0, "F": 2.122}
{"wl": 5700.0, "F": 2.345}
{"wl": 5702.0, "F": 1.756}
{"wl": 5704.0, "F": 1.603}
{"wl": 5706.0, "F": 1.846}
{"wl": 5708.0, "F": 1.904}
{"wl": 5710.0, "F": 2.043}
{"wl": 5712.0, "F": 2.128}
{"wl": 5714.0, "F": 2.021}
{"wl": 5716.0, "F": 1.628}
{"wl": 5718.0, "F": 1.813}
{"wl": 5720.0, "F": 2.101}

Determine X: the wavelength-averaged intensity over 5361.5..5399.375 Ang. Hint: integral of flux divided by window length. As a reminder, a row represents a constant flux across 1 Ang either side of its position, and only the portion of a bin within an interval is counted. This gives 2.22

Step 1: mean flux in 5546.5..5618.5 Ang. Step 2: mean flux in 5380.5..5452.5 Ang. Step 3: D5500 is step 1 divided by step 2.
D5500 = 0.9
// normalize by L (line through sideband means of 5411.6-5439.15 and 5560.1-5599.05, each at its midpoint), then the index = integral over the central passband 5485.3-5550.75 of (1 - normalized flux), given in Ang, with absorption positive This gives 2.4 Ang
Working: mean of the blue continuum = 2.27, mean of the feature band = 2.01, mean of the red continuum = 1.97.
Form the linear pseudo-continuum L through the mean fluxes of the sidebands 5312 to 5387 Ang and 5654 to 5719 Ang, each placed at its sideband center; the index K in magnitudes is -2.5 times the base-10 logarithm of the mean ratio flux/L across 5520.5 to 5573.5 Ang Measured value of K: 0.04 mag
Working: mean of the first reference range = 2.07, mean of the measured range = 1.98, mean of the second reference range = 2.02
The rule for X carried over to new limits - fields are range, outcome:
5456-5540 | 2.01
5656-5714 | 2.04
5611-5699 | 2.04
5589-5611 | 1.88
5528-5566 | 1.99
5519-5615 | 1.93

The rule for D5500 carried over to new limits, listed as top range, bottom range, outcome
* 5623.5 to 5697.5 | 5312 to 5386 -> 1.01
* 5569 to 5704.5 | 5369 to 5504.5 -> 0.92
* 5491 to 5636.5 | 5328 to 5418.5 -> 0.94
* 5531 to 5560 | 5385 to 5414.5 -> 0.92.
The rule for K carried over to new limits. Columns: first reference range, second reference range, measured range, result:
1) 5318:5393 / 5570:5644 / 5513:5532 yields 0.01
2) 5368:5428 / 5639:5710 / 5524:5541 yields 0.12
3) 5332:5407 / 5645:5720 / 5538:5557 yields -0.01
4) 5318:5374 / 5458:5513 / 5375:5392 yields -0.12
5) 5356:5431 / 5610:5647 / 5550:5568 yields 0.02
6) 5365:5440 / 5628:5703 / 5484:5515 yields 0.06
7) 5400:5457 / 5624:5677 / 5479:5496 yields 0.06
